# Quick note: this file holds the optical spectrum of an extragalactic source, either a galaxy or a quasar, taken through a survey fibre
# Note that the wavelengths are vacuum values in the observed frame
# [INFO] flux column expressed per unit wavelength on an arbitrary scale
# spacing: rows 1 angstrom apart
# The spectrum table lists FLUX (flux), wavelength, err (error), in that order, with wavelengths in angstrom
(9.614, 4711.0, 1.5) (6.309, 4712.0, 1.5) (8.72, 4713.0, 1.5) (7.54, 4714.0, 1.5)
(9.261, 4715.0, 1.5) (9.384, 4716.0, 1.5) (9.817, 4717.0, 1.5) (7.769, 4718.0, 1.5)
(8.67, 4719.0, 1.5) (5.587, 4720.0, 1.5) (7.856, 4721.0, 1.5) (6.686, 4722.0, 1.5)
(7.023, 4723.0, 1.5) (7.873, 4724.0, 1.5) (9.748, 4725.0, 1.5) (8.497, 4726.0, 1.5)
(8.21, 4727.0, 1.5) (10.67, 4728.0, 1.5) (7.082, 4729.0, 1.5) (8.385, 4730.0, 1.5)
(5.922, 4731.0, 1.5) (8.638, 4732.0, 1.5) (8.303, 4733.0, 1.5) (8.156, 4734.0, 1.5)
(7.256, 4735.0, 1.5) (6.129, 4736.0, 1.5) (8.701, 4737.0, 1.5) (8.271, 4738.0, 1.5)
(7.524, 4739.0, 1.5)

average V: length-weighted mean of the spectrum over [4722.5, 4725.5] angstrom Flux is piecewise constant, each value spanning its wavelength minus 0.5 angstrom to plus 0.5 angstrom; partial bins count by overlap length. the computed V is 8.21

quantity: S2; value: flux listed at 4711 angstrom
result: 9.614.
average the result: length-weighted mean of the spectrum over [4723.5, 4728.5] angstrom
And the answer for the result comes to 9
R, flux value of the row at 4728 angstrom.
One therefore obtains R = 10.67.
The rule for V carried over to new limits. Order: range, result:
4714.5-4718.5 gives 9.06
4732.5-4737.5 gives 7.71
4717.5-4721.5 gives 7.47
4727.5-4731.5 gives 8.01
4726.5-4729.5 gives 8.65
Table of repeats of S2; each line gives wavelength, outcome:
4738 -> 8.271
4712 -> 6.309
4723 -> 7.023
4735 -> 7.256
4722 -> 6.686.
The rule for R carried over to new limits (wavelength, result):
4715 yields 9.261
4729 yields 7.082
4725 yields 9.748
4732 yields 8.638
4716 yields 9.384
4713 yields 8.72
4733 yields 8.303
